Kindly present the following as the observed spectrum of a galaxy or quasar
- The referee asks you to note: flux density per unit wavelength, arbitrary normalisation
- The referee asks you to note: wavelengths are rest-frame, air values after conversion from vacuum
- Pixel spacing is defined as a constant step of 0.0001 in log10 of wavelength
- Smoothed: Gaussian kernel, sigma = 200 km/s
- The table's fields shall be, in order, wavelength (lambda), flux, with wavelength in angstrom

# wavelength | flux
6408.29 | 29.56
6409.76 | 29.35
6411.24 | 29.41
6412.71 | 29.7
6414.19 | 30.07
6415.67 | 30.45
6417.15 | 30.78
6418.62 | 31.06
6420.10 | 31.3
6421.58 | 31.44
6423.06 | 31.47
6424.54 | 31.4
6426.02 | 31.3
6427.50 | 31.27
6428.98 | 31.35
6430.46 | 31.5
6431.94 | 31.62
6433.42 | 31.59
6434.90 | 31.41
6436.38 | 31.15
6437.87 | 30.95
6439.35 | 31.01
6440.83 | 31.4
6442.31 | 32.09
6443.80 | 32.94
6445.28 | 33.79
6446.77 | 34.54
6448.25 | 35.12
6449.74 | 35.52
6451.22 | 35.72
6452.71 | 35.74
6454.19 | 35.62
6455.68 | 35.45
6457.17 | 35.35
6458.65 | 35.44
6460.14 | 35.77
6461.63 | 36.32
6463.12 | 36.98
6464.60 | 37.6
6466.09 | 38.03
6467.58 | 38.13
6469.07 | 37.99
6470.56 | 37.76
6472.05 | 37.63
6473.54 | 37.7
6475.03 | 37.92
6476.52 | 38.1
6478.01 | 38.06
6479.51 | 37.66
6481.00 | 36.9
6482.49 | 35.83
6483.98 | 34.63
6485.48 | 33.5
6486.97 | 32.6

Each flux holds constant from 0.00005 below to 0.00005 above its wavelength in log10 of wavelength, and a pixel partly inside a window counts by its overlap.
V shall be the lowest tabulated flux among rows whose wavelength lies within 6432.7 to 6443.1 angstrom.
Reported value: 30.95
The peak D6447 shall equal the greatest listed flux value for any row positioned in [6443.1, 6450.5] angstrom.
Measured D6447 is 35.52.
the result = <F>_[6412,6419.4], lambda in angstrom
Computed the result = 30.4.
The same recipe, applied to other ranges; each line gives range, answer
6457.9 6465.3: 36.5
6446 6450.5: 35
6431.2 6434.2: 31.6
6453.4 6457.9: 35.5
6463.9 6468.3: 37.9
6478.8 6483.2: 36.8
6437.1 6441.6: 31.1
